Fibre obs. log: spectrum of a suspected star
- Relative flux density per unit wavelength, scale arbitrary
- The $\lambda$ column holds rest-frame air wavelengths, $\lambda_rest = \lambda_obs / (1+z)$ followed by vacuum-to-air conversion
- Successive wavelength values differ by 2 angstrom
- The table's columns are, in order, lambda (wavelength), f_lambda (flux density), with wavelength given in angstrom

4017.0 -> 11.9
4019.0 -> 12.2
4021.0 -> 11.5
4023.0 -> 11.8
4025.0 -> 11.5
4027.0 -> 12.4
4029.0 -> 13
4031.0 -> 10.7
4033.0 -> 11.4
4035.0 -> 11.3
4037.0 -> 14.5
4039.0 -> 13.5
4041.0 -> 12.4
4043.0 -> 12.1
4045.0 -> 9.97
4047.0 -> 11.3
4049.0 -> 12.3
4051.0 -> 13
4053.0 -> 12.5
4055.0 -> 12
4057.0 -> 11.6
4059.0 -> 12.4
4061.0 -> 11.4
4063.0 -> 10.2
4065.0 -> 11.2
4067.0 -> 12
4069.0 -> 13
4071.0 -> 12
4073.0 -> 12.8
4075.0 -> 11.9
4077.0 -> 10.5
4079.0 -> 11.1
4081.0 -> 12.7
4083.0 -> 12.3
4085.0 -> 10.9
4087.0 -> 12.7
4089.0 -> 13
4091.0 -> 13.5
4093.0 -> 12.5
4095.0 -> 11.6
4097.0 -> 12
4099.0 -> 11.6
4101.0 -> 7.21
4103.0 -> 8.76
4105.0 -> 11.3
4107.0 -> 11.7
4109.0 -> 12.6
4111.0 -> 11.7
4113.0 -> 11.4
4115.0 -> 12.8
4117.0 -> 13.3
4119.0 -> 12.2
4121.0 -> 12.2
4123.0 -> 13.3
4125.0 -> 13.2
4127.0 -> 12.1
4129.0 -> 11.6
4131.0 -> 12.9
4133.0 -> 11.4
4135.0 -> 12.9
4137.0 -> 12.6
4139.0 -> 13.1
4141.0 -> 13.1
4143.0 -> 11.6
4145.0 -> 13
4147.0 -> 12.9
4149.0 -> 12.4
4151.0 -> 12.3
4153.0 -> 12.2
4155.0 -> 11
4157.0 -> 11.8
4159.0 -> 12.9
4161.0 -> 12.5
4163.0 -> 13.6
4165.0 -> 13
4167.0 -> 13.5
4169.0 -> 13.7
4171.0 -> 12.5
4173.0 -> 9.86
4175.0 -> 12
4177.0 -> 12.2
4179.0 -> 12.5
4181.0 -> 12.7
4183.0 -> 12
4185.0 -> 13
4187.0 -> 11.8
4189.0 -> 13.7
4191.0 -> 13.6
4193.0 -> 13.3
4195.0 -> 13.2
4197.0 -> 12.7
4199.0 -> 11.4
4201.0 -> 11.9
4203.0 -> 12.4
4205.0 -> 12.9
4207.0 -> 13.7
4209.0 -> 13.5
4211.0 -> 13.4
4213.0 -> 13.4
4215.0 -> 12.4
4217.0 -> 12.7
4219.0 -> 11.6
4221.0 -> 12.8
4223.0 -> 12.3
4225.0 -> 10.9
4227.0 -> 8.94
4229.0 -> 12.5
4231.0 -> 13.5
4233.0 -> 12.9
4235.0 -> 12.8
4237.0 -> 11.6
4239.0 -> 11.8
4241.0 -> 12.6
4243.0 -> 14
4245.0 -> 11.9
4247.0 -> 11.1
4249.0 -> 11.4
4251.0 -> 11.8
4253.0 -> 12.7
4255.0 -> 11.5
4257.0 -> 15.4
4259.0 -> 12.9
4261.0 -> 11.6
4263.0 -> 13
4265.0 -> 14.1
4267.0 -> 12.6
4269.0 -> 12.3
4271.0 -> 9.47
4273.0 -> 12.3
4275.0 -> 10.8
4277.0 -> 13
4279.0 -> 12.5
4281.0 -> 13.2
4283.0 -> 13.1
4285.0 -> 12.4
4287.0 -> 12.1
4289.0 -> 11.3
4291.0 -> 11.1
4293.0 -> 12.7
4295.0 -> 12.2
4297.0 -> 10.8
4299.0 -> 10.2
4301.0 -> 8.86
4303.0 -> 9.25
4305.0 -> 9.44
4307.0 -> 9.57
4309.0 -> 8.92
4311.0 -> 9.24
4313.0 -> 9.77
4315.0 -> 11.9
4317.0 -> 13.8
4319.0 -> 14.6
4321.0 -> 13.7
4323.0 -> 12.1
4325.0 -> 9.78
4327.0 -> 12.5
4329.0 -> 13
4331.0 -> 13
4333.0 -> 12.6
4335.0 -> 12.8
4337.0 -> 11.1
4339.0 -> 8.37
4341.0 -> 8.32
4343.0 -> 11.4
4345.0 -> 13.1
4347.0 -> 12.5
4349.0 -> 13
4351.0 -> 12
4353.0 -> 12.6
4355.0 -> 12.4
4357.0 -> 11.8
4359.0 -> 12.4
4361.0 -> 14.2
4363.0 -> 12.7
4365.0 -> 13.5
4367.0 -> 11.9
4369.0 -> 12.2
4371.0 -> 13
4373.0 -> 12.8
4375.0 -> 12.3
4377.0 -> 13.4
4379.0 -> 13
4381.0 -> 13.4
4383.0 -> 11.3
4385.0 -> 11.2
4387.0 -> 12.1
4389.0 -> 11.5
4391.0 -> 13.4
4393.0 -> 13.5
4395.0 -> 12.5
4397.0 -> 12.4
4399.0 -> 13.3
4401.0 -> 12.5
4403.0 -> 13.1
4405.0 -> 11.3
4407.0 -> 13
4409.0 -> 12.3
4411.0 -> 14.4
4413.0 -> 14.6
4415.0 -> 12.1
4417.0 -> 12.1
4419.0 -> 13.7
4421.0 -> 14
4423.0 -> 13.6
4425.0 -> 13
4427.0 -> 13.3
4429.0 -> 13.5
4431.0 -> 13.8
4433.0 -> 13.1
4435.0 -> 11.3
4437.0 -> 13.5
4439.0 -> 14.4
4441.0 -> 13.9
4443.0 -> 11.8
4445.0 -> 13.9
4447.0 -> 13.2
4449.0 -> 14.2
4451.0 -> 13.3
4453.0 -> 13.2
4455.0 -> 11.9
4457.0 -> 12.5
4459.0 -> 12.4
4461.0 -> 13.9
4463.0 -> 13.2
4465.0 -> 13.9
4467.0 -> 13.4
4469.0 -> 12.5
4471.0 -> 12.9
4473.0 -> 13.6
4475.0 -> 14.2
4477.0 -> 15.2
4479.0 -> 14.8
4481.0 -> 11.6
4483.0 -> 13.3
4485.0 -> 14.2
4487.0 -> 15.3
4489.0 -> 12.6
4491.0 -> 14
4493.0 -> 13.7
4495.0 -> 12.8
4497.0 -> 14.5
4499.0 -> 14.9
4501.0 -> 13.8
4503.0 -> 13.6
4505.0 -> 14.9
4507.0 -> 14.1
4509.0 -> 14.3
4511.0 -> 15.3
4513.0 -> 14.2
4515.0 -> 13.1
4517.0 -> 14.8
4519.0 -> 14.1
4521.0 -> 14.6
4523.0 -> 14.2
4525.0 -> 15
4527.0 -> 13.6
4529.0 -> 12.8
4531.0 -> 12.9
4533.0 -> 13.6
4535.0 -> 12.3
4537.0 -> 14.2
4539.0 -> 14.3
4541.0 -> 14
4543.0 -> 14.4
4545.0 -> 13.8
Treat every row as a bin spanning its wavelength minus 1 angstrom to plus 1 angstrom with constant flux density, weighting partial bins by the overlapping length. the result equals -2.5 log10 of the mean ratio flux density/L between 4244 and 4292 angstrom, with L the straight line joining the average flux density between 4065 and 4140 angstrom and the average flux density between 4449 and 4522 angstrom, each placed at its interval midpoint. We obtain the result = 0.045 mag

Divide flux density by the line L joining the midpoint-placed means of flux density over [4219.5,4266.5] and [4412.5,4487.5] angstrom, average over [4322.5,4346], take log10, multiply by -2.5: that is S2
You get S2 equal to 0.12 mag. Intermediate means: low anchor 12.3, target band 11.5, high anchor 13.4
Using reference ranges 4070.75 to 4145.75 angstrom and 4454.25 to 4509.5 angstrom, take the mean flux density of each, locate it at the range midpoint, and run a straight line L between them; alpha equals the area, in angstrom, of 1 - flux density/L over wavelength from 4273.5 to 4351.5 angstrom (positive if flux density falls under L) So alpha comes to 8.3 angstrom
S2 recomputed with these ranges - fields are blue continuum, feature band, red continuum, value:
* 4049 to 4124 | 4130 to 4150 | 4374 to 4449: -0.05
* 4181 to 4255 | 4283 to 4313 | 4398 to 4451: 0.19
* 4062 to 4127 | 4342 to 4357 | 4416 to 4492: 0.05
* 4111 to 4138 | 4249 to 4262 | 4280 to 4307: -0.10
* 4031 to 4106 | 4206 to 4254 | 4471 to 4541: 0.02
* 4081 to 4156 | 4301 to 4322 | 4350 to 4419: 0.15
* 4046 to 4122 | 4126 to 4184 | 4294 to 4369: -0.06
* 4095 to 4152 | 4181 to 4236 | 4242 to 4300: -0.04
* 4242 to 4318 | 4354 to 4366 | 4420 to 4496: -0.03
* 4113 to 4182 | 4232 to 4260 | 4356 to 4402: 0.01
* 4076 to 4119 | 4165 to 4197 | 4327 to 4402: -0.07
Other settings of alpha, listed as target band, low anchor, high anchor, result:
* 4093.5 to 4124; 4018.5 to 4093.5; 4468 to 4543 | 1.6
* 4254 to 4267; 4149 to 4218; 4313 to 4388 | -0.6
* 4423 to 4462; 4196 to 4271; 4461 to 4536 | 1.0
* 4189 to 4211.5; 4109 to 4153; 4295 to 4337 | -1.7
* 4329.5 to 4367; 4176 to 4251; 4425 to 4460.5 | 2.2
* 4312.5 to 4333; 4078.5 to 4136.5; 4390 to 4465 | 0.4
